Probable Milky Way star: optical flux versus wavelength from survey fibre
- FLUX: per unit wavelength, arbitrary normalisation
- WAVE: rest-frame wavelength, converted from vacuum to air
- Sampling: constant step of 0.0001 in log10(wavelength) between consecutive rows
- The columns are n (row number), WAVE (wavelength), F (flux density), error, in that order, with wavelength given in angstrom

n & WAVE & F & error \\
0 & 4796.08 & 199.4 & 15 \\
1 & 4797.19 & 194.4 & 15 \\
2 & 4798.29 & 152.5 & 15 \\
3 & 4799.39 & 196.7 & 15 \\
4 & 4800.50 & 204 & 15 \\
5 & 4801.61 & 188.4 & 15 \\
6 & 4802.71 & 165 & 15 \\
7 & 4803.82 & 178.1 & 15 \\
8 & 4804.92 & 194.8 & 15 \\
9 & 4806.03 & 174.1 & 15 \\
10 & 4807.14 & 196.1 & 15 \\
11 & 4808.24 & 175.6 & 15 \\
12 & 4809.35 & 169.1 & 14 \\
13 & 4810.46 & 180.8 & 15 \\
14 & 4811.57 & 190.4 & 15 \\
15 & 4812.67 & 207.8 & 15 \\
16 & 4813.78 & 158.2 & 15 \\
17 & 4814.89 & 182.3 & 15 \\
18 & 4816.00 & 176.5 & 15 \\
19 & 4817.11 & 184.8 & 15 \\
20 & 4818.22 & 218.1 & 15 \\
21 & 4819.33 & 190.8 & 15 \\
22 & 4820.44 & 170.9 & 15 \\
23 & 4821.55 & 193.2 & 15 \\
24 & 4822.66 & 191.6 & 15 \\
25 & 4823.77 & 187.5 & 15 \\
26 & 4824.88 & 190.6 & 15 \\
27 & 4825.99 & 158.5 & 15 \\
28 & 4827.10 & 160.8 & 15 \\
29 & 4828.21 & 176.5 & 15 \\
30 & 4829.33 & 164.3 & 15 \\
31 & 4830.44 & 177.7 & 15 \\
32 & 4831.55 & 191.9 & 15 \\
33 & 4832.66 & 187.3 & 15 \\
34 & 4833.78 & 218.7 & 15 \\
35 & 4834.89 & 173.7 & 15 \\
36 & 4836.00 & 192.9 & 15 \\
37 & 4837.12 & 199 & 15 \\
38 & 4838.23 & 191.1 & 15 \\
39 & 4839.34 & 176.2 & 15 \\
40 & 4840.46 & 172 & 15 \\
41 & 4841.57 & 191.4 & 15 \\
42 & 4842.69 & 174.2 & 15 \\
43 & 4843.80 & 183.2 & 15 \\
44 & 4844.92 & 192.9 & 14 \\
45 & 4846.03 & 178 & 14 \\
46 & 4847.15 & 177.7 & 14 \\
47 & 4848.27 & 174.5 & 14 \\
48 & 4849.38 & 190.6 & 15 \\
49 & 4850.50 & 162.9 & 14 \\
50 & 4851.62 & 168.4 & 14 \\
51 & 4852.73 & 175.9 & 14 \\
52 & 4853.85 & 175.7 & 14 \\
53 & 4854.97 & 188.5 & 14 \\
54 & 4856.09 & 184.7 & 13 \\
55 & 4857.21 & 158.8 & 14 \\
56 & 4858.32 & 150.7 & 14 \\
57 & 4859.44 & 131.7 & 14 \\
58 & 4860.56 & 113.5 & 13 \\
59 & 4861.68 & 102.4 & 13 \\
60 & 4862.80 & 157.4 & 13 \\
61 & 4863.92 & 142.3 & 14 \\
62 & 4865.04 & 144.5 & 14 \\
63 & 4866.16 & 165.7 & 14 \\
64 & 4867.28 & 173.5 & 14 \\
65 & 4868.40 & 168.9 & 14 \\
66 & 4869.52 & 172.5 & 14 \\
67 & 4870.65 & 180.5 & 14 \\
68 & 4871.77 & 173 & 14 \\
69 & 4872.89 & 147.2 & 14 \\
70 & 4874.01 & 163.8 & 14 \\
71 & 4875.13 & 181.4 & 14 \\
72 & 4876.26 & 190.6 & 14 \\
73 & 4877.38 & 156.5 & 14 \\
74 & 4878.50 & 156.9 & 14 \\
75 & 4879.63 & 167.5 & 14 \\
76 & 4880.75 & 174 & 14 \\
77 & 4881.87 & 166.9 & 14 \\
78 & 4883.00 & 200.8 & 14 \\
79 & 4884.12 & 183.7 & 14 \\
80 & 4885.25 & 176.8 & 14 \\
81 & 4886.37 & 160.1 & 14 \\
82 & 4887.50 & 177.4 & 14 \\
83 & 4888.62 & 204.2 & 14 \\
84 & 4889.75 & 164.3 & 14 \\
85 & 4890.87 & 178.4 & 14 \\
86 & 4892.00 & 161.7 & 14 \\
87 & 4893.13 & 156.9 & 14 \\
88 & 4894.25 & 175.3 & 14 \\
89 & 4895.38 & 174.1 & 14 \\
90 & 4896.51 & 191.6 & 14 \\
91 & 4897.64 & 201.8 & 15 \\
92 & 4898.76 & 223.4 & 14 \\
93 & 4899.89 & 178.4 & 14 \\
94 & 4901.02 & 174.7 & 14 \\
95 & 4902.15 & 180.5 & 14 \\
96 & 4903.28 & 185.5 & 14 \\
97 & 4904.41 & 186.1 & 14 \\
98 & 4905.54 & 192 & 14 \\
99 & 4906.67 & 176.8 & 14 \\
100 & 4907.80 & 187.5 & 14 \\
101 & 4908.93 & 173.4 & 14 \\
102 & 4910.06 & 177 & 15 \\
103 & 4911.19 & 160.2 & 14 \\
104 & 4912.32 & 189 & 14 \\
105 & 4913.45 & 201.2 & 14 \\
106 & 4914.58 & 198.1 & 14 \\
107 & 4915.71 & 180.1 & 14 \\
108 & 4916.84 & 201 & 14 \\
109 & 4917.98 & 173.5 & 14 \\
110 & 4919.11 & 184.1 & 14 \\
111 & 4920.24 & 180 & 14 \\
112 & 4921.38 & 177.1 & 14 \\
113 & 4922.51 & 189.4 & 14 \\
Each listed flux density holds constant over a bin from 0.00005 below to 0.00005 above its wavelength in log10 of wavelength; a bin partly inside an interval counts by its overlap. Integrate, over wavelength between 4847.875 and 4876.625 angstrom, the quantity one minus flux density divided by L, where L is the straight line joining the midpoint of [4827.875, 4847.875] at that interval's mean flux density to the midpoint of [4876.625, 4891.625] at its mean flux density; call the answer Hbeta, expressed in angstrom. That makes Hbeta 2.62 angstrom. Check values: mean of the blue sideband 184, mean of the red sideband 175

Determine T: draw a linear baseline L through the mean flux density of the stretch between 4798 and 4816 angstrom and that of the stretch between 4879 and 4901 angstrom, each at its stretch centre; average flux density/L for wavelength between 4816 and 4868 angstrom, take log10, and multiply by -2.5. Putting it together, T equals 0.04 mag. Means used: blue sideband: 182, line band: 174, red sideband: 180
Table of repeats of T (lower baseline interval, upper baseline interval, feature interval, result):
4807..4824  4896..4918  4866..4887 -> 0.09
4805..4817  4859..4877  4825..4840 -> -0.06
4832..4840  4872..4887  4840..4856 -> 0.04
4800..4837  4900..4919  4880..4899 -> 0.02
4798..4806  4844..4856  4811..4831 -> 0.00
